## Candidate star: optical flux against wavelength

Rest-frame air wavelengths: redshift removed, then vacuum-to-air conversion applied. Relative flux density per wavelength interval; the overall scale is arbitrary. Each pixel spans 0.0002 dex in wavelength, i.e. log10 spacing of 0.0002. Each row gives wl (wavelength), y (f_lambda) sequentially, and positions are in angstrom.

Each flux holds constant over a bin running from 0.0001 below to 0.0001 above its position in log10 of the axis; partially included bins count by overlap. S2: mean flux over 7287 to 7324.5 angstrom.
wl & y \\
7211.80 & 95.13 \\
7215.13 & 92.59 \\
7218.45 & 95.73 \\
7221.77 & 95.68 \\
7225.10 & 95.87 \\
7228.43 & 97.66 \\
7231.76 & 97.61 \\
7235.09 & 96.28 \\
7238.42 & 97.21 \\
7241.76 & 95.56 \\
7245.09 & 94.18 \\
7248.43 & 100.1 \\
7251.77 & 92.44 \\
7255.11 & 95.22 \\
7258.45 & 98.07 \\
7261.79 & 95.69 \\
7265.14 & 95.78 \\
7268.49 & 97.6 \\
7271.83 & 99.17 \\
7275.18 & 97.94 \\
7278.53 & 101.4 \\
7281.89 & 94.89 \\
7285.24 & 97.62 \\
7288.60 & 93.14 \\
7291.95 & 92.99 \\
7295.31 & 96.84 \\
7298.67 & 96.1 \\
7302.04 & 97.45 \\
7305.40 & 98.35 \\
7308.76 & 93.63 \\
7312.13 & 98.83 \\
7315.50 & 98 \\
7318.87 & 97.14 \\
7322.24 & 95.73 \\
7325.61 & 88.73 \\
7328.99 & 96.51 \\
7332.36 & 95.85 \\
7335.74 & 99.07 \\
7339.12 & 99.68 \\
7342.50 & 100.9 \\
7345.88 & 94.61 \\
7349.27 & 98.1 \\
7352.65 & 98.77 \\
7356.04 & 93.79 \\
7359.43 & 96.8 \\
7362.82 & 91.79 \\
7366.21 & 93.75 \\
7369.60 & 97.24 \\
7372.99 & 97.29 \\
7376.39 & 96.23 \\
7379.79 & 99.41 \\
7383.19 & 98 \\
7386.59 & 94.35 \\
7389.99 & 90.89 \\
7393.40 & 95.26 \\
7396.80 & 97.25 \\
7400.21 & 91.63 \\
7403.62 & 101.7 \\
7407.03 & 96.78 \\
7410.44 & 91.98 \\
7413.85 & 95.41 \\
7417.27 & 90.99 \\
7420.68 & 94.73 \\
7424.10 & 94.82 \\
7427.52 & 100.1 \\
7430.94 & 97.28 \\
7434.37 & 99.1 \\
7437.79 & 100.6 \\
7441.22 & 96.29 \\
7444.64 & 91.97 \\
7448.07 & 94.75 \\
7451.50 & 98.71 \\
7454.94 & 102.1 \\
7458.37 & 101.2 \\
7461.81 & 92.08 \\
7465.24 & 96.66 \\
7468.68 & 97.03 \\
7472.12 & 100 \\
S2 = 96.1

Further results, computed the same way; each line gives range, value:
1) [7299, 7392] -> 96.3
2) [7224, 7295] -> 96.5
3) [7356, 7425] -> 95.3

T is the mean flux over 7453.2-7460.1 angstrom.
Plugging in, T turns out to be 102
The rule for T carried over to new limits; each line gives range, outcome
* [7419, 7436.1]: 97.2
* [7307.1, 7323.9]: 96.6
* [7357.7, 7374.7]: 95.4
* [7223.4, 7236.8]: 96.8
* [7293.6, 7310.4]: 96.5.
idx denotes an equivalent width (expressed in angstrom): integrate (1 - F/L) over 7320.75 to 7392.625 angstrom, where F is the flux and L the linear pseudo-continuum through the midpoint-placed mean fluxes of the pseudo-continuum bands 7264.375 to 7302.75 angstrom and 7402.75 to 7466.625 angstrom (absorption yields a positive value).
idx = 0.5 angstrom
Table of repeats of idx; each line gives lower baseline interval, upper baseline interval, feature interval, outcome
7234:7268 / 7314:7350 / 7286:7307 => 0.12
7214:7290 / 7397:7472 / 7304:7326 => 0.08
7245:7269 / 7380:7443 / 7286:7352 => -0.24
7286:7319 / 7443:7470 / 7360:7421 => 0.80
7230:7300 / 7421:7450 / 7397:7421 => 0.45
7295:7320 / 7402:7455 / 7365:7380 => 0.02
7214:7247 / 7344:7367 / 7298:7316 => -0.26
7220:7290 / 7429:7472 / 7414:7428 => 0.37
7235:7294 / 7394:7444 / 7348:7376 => 0.11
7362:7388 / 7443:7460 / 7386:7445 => 0.78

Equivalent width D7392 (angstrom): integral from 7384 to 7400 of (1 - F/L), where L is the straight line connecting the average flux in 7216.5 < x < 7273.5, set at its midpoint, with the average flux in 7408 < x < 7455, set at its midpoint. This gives 0.31 angstrom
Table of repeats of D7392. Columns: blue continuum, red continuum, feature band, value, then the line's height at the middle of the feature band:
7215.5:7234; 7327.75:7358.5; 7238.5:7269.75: 0.14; 96.6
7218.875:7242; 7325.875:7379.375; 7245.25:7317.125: -0.09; 96.5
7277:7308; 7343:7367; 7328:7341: -0.27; 95.9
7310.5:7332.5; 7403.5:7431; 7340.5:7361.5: -0.30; 95.8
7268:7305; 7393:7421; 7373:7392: -0.08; 95.5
